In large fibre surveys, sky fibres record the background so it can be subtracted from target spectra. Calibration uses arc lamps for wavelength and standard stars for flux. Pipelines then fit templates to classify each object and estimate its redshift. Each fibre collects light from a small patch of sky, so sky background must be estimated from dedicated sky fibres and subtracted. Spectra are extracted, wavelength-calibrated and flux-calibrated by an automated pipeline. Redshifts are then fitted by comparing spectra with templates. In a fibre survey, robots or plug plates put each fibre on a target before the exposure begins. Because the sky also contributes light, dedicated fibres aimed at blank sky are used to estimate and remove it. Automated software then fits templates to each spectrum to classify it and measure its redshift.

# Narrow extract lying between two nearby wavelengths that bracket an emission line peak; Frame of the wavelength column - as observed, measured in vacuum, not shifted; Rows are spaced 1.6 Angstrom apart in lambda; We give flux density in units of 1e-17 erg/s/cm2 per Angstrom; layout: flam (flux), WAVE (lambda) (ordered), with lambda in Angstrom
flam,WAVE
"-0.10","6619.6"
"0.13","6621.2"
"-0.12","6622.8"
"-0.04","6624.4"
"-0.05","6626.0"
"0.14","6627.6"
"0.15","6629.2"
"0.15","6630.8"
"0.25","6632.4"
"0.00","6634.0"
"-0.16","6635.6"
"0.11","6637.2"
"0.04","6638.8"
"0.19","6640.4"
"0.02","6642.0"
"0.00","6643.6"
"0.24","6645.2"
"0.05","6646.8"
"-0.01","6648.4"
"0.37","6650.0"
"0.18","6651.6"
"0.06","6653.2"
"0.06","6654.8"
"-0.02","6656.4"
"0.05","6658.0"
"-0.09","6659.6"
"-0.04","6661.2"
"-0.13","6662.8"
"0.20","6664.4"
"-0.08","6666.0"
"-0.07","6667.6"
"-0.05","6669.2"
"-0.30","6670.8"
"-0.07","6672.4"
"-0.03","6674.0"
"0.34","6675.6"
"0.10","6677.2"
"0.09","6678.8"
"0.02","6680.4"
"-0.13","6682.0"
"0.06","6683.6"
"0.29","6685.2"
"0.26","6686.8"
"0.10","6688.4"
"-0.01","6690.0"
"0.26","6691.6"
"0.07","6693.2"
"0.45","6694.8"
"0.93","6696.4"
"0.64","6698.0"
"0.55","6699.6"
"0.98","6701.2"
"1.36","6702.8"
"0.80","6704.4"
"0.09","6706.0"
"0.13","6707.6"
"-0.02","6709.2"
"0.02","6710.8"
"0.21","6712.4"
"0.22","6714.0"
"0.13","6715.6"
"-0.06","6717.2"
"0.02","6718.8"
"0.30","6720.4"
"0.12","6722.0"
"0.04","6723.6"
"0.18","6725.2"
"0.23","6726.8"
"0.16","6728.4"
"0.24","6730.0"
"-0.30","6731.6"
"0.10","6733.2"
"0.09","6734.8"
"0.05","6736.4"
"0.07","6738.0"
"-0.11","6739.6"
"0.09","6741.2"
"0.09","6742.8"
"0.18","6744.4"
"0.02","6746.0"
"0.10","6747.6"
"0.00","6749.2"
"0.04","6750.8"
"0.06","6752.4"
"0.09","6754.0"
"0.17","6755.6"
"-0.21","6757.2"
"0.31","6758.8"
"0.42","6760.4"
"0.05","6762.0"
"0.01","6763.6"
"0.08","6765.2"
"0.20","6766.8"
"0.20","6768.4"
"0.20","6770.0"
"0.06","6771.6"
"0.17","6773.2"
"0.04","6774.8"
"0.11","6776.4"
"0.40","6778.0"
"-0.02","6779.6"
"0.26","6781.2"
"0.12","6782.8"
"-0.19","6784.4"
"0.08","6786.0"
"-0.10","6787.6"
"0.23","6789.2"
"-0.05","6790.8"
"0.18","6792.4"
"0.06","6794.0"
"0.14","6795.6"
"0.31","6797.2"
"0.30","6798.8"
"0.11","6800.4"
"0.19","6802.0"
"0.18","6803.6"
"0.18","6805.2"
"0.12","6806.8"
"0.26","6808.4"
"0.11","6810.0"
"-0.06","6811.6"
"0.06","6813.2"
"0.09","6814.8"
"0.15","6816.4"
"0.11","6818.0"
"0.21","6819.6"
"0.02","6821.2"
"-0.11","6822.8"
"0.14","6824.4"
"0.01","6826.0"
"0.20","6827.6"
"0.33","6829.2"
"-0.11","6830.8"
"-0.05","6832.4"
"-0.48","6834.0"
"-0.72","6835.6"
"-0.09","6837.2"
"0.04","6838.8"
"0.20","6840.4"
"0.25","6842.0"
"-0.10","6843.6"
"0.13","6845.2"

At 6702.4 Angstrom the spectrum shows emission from [O II] 3727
